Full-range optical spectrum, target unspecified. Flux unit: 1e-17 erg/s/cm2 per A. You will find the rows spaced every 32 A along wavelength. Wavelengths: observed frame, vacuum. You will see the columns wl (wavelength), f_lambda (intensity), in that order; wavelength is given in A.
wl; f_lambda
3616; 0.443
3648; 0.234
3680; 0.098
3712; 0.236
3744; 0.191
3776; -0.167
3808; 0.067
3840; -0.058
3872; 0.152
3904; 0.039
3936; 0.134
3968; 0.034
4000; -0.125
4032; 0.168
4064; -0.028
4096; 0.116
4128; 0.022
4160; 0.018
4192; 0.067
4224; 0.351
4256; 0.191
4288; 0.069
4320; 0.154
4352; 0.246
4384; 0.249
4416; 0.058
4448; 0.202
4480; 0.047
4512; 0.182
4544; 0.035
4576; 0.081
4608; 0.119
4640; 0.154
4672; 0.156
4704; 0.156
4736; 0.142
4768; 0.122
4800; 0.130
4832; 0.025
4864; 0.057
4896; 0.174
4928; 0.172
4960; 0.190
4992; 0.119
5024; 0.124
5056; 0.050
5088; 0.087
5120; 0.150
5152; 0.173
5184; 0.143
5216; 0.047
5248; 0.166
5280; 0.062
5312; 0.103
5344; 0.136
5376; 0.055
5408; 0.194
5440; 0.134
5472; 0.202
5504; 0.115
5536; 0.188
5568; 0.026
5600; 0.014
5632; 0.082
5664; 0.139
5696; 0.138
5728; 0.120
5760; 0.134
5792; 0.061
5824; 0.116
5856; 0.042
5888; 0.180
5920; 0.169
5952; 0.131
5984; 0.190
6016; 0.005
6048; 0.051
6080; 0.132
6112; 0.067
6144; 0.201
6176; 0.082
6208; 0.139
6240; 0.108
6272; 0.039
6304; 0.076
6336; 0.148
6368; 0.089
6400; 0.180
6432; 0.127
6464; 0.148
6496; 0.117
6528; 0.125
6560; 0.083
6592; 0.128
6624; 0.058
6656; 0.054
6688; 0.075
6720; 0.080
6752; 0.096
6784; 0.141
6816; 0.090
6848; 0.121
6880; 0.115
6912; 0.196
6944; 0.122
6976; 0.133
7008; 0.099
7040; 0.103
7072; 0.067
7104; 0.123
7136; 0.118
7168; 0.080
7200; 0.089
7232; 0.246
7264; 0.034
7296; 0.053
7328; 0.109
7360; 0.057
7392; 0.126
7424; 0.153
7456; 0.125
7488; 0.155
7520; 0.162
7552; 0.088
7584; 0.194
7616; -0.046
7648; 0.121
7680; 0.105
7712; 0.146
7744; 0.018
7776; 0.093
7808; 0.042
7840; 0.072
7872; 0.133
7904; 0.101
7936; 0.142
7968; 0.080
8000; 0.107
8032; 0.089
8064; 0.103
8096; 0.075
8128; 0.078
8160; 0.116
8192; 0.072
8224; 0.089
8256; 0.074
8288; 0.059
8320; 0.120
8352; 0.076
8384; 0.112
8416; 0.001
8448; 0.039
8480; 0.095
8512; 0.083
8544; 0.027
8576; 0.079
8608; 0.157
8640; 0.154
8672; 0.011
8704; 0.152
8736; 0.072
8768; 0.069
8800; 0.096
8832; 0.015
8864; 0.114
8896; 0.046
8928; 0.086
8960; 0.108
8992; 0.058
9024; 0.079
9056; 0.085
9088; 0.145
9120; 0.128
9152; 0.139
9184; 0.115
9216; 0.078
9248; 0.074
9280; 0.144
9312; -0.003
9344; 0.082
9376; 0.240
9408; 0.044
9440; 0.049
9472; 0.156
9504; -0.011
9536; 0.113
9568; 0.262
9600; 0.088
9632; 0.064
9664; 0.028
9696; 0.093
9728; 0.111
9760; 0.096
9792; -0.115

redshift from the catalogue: 1.564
